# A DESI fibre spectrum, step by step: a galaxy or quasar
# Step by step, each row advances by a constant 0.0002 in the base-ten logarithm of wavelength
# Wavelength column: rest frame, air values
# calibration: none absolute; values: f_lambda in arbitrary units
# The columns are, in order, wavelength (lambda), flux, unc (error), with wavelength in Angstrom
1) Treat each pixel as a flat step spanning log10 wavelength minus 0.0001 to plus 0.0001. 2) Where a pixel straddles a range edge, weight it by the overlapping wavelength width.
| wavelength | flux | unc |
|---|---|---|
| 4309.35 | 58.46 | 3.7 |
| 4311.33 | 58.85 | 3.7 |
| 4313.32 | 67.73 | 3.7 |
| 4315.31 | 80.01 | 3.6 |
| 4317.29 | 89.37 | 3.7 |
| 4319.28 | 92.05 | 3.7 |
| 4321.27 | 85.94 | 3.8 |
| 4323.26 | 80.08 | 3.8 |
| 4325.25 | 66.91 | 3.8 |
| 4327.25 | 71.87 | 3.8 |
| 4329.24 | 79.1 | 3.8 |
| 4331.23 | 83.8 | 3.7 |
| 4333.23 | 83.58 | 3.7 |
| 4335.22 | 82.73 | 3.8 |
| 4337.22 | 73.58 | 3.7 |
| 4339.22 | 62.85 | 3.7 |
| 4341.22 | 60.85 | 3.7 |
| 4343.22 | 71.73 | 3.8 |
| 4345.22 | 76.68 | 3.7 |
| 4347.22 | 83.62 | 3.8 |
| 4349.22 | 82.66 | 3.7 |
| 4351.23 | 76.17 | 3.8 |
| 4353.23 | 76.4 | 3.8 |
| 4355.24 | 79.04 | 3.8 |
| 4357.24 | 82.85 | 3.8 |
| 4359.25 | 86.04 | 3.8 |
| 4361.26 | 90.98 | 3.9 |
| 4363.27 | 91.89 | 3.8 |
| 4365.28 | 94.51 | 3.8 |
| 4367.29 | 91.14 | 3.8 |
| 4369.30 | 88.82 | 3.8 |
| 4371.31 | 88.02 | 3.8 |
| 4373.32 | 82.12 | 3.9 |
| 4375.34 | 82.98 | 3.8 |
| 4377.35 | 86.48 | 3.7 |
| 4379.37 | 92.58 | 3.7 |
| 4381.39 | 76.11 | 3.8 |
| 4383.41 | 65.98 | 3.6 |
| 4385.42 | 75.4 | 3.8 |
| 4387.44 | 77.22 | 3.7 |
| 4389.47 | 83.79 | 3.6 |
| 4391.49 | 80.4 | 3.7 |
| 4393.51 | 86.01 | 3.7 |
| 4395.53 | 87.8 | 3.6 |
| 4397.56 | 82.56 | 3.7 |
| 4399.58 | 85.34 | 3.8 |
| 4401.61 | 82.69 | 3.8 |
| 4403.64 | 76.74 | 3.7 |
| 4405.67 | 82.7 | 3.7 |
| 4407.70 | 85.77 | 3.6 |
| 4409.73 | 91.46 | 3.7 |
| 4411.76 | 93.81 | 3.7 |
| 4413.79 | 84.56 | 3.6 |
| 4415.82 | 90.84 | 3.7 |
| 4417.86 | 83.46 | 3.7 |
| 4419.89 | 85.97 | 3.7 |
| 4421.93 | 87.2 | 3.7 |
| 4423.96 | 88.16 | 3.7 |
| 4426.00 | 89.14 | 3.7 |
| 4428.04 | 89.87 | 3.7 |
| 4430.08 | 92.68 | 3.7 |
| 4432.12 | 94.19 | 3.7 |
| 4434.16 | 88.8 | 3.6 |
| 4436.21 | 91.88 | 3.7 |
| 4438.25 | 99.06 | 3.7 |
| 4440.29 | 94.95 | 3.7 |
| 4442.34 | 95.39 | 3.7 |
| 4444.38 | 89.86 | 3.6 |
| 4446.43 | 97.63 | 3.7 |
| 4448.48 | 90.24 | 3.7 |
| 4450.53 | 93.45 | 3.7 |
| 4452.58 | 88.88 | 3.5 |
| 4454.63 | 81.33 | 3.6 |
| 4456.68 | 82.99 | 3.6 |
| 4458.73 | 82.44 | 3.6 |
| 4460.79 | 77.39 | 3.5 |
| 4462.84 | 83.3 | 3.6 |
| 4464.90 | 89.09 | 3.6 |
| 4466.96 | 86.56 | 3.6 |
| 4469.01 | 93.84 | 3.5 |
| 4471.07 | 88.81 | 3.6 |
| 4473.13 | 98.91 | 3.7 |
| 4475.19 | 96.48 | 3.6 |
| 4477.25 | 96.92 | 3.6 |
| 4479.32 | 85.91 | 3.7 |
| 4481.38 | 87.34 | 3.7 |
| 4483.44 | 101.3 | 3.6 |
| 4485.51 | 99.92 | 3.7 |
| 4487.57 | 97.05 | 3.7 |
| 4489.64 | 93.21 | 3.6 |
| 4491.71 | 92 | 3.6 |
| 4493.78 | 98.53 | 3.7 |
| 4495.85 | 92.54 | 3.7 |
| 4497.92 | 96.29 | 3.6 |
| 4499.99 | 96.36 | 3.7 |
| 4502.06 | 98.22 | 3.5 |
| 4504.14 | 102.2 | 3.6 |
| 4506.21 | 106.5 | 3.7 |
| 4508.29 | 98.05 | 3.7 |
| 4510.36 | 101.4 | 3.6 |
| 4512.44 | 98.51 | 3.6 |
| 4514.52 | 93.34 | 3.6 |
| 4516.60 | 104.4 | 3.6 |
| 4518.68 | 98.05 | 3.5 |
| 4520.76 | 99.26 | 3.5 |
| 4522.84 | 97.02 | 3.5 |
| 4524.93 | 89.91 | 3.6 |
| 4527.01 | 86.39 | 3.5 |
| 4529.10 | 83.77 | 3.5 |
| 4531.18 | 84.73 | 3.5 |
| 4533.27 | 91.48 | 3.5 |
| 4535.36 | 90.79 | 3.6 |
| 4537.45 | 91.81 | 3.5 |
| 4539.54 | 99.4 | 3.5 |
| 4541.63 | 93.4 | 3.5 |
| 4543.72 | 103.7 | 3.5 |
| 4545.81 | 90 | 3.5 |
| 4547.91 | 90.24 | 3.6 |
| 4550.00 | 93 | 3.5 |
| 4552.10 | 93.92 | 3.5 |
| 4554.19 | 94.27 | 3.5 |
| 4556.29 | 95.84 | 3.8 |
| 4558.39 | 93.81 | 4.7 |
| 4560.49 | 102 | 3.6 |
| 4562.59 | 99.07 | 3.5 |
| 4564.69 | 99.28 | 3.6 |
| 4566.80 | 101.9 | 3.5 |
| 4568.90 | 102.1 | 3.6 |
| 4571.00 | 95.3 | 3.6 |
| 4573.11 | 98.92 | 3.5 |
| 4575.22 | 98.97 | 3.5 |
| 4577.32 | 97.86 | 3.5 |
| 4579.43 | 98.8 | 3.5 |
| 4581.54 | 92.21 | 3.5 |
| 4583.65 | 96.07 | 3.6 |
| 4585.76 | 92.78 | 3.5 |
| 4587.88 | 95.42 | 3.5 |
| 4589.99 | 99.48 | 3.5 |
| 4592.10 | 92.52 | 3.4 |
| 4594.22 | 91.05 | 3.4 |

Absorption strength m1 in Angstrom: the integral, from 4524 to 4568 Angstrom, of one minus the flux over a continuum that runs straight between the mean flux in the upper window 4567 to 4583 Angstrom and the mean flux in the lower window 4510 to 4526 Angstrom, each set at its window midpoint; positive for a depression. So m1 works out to 1.8 Angstrom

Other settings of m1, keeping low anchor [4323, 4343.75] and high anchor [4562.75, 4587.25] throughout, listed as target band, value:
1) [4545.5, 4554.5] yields 0.3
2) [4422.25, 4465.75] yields -2.4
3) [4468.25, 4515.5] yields -3.5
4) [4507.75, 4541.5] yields -0.5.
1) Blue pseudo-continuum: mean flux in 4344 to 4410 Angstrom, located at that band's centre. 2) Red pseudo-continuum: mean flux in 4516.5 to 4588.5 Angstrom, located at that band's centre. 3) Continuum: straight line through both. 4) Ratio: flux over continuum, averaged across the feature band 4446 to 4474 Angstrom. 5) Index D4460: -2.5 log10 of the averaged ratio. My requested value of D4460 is 0.01 mag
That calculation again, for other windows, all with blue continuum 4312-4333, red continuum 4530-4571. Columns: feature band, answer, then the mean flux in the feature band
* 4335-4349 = 0.11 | 73.1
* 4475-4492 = -0.04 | 94.5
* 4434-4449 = -0.07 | 93.8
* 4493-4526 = -0.07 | 98.2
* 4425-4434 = -0.05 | 91.2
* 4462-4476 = -0.02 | 91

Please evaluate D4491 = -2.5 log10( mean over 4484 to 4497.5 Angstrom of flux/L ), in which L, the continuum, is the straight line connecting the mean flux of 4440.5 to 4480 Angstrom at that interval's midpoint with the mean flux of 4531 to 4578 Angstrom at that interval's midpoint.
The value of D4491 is -0.05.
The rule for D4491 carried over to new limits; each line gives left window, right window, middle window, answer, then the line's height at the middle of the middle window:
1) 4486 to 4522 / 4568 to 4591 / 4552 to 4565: 0.00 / 97.3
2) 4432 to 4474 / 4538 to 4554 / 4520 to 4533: 0.04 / 93.7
